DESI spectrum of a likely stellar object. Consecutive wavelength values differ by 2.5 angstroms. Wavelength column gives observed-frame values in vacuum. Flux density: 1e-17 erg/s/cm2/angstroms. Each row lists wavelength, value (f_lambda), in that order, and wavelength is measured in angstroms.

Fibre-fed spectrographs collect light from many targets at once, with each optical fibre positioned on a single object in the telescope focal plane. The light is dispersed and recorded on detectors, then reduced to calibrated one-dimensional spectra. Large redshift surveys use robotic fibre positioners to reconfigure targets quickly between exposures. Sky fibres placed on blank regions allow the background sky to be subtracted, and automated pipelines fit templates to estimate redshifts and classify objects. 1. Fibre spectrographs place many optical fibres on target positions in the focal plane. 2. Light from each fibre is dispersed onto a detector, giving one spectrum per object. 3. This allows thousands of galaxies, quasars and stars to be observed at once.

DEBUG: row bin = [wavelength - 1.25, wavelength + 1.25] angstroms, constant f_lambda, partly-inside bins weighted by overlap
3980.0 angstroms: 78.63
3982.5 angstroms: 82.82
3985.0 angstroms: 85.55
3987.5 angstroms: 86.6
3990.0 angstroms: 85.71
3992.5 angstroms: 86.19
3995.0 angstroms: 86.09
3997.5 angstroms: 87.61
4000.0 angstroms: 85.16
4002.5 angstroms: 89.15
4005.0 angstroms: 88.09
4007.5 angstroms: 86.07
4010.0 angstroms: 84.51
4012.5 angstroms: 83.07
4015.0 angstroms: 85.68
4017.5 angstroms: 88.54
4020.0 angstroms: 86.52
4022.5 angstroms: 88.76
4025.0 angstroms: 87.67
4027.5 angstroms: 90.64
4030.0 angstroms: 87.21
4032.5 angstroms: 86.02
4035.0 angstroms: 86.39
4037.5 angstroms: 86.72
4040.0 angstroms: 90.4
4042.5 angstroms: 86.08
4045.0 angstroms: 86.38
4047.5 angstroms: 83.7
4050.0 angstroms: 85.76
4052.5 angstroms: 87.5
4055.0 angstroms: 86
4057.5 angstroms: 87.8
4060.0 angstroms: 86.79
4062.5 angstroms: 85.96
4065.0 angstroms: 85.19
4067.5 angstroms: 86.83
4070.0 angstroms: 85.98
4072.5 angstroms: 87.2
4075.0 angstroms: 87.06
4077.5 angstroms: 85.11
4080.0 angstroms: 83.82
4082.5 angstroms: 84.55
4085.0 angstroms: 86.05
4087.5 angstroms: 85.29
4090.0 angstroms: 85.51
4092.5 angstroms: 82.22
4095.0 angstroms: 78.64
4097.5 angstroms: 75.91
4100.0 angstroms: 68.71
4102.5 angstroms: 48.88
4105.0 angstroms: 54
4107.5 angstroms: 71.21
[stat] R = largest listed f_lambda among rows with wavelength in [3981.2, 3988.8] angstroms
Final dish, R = 86.6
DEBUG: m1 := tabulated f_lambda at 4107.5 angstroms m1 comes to 71.21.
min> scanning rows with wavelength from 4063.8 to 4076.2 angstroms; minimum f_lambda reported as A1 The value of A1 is 85.19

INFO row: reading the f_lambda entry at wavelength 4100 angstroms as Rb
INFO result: 68.71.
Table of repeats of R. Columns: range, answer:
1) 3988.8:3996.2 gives 86.19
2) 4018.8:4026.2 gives 88.76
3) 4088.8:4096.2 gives 85.51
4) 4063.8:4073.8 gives 87.2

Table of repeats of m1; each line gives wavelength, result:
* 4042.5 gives 86.08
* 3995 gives 86.09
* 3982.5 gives 82.82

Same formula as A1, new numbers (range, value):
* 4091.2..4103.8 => 48.88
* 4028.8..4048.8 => 83.7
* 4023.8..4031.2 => 87.21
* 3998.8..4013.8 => 83.07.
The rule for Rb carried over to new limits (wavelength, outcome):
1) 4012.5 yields 83.07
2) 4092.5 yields 82.22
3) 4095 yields 78.64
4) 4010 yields 84.51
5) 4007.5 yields 86.07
